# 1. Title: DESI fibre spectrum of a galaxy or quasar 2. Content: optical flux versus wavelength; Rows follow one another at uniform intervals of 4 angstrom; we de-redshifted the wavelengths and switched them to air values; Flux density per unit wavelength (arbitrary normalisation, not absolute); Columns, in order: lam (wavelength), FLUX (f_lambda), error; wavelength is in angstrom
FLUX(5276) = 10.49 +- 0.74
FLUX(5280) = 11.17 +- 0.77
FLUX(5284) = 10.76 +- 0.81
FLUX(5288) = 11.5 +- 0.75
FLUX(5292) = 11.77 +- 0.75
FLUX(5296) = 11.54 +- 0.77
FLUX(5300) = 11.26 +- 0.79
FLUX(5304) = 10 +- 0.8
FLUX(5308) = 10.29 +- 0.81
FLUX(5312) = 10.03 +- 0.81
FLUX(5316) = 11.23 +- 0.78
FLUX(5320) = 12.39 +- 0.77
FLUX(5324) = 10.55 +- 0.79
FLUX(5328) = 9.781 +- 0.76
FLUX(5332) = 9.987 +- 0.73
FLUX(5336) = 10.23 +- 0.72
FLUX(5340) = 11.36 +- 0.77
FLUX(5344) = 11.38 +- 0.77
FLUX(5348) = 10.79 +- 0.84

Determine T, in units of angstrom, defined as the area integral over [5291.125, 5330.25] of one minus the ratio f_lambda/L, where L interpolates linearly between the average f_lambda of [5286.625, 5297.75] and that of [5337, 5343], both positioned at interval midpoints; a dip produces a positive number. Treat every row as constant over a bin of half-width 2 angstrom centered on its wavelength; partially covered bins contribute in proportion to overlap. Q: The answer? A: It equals 2.0 angstrom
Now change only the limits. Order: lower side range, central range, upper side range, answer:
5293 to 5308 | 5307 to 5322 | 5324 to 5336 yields -0.77 angstrom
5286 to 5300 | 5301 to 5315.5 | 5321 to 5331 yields 0.92 angstrom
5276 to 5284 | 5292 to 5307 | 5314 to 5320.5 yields 0.39 angstrom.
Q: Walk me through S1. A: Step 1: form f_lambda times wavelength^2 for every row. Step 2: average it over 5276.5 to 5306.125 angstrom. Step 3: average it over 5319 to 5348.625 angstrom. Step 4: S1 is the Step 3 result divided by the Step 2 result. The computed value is 1.0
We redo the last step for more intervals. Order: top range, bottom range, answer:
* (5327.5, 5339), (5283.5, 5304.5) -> 0.92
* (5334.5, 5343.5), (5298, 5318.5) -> 1.04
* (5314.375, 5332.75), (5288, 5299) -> 0.95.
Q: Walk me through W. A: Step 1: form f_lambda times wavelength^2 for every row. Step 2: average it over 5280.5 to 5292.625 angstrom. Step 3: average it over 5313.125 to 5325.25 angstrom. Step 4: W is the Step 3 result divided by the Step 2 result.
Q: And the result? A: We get 1.02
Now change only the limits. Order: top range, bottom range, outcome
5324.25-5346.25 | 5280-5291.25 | 0.96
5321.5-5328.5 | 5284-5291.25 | 0.93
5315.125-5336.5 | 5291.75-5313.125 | 1.00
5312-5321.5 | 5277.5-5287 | 1.05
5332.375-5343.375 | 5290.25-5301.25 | 0.95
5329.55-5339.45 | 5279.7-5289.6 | 0.94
